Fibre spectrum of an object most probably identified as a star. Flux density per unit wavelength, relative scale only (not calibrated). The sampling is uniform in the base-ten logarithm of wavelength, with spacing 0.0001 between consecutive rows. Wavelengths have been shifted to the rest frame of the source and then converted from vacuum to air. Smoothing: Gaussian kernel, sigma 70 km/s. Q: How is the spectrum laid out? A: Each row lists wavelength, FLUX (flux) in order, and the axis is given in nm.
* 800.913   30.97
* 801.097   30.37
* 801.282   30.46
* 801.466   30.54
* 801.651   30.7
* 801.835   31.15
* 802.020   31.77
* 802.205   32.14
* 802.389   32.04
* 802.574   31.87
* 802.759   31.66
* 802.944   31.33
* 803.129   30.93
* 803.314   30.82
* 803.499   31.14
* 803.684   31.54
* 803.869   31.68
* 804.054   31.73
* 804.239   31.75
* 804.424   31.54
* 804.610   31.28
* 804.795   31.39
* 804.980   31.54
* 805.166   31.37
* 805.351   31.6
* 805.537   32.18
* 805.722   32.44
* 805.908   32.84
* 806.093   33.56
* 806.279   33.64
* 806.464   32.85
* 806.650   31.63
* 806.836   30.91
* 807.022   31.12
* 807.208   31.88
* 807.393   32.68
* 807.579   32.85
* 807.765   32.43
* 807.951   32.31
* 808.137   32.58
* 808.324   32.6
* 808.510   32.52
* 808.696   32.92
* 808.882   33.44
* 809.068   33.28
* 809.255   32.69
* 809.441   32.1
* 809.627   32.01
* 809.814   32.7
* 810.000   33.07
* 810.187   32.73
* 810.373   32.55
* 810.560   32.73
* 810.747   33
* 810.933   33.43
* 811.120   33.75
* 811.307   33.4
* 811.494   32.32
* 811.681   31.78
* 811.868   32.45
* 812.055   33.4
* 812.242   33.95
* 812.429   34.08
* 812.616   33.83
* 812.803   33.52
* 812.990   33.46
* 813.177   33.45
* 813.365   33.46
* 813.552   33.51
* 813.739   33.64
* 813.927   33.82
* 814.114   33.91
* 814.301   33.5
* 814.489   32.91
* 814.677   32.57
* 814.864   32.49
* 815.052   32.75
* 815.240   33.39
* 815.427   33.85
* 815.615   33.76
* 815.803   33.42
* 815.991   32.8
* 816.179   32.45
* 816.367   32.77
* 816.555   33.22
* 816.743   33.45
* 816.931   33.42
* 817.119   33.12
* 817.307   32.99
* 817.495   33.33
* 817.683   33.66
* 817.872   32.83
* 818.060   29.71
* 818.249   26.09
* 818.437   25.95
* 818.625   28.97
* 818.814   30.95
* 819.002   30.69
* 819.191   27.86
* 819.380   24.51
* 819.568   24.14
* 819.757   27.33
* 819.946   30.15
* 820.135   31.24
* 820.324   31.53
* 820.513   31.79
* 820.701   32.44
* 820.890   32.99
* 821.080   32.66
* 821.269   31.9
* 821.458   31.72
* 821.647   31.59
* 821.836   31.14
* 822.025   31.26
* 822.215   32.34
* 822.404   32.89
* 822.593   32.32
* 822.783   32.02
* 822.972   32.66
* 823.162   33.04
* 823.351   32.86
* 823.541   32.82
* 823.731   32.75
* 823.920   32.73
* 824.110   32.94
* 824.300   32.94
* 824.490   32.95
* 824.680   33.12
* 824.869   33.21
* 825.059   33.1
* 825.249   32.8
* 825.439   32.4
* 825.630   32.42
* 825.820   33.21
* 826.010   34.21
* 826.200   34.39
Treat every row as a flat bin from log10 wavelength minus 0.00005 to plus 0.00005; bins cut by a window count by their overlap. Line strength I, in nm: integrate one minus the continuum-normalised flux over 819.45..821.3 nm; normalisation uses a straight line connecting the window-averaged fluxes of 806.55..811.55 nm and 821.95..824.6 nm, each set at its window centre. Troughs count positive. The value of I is 0.12 nm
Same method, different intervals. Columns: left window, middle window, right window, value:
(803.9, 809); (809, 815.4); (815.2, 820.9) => -0.297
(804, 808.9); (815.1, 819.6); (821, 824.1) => 0.143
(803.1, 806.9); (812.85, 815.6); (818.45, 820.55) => -0.316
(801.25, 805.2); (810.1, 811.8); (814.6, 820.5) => -0.086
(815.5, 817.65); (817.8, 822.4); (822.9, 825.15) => 0.409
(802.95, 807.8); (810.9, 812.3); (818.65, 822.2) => -0.080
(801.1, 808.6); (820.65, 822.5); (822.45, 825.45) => 0.034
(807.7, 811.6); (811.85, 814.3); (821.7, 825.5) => -0.065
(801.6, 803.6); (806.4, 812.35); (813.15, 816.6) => -0.037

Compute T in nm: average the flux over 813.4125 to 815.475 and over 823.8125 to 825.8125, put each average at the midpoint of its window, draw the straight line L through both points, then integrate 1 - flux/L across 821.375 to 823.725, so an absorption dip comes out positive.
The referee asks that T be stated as 0.05 nm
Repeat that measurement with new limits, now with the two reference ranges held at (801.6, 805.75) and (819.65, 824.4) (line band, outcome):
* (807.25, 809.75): -0.077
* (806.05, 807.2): -0.021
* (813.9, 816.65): -0.116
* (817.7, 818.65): 0.083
